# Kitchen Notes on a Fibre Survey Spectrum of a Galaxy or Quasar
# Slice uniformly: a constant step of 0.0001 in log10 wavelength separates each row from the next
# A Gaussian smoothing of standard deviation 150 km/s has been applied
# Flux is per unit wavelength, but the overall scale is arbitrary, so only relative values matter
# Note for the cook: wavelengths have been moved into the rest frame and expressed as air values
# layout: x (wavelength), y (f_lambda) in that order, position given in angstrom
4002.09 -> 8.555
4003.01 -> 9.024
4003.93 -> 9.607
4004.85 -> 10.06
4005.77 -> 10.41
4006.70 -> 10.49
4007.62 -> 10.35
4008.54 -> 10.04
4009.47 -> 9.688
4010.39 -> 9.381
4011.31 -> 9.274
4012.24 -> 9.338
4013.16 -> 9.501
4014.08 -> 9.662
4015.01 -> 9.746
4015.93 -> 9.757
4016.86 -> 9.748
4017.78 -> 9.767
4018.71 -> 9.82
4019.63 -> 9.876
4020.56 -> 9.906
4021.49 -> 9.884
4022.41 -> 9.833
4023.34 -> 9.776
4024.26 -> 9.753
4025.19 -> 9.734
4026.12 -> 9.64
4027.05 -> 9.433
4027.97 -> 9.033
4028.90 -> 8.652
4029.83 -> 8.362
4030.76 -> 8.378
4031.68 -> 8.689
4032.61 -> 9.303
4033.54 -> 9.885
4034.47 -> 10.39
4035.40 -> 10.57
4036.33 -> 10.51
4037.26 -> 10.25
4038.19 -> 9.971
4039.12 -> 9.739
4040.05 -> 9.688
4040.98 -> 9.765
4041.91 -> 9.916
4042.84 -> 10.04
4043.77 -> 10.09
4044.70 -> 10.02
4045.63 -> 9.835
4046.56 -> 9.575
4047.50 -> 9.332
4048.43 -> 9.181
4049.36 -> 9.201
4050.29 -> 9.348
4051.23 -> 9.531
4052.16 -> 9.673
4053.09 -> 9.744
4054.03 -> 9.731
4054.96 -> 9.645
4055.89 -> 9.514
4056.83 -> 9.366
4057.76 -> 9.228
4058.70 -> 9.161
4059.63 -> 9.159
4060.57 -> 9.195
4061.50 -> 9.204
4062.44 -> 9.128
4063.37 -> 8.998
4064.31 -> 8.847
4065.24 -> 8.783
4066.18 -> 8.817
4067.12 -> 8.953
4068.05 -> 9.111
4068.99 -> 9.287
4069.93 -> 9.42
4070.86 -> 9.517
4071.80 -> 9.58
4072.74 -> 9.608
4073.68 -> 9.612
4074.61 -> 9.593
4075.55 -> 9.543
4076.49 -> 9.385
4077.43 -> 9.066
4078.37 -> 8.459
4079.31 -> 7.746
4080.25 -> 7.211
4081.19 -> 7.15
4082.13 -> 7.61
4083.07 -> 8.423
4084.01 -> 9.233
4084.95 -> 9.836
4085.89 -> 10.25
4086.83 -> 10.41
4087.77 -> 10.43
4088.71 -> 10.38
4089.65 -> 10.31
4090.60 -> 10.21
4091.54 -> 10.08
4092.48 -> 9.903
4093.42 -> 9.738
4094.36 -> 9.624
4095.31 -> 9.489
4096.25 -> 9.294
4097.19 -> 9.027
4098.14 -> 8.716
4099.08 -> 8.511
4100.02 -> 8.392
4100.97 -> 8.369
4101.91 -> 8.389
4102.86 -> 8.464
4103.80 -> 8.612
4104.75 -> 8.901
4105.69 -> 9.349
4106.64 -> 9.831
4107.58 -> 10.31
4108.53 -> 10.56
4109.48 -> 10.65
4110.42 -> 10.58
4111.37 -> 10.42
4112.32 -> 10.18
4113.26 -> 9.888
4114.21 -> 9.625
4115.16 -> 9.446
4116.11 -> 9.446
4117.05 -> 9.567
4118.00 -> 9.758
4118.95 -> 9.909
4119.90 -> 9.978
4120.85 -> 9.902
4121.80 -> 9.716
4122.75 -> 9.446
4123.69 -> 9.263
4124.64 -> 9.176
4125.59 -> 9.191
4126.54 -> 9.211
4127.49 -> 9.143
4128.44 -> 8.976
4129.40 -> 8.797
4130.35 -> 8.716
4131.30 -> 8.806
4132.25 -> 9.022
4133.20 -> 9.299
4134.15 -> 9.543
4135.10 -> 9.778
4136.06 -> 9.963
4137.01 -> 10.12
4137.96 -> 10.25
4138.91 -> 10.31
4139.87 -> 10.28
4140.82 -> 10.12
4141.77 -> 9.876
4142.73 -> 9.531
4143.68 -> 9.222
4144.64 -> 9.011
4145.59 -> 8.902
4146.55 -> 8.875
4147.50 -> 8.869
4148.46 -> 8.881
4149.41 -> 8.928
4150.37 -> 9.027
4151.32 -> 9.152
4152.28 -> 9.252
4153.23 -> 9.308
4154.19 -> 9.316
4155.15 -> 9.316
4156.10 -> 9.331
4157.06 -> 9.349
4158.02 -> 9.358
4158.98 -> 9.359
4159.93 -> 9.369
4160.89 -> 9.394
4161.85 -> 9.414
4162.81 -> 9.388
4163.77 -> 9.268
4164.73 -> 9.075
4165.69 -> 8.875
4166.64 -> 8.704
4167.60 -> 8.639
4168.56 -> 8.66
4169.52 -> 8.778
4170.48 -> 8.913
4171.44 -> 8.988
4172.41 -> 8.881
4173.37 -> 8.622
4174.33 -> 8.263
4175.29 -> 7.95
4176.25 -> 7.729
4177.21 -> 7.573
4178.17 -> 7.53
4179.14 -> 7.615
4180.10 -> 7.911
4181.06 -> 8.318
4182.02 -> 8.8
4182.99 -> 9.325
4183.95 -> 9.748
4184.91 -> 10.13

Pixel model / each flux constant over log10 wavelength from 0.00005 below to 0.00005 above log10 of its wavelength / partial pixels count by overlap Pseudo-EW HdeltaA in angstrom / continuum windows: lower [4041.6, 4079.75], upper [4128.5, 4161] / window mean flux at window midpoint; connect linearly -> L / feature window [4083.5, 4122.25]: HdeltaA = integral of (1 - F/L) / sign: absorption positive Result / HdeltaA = -1.2 angstrom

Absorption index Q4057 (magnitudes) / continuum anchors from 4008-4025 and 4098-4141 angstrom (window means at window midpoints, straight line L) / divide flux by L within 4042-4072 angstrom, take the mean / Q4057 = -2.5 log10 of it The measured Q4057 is 0.03 mag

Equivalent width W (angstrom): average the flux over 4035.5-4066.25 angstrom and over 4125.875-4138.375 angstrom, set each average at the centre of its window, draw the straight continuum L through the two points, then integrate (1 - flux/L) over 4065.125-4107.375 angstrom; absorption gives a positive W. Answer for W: 1.2 angstrom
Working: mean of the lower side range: 9.54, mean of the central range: 9.18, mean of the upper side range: 9.35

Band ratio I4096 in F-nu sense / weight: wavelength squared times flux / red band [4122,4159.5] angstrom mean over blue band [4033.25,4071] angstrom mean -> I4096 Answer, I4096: 1.02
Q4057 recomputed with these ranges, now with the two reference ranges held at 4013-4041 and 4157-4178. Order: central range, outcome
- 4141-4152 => -0.025 mag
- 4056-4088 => 0.034 mag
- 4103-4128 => -0.064 mag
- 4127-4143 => -0.065 mag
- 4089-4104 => 0.002 mag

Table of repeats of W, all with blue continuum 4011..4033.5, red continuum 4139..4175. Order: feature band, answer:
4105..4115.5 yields -0.9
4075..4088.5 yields 0.6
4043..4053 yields -0.2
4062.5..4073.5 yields 0.2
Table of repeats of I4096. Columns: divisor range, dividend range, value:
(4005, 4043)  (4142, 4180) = 0.98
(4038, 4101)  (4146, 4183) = 0.99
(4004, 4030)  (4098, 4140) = 1.03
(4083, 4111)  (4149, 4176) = 0.97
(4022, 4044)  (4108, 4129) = 1.05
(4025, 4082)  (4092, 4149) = 1.05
